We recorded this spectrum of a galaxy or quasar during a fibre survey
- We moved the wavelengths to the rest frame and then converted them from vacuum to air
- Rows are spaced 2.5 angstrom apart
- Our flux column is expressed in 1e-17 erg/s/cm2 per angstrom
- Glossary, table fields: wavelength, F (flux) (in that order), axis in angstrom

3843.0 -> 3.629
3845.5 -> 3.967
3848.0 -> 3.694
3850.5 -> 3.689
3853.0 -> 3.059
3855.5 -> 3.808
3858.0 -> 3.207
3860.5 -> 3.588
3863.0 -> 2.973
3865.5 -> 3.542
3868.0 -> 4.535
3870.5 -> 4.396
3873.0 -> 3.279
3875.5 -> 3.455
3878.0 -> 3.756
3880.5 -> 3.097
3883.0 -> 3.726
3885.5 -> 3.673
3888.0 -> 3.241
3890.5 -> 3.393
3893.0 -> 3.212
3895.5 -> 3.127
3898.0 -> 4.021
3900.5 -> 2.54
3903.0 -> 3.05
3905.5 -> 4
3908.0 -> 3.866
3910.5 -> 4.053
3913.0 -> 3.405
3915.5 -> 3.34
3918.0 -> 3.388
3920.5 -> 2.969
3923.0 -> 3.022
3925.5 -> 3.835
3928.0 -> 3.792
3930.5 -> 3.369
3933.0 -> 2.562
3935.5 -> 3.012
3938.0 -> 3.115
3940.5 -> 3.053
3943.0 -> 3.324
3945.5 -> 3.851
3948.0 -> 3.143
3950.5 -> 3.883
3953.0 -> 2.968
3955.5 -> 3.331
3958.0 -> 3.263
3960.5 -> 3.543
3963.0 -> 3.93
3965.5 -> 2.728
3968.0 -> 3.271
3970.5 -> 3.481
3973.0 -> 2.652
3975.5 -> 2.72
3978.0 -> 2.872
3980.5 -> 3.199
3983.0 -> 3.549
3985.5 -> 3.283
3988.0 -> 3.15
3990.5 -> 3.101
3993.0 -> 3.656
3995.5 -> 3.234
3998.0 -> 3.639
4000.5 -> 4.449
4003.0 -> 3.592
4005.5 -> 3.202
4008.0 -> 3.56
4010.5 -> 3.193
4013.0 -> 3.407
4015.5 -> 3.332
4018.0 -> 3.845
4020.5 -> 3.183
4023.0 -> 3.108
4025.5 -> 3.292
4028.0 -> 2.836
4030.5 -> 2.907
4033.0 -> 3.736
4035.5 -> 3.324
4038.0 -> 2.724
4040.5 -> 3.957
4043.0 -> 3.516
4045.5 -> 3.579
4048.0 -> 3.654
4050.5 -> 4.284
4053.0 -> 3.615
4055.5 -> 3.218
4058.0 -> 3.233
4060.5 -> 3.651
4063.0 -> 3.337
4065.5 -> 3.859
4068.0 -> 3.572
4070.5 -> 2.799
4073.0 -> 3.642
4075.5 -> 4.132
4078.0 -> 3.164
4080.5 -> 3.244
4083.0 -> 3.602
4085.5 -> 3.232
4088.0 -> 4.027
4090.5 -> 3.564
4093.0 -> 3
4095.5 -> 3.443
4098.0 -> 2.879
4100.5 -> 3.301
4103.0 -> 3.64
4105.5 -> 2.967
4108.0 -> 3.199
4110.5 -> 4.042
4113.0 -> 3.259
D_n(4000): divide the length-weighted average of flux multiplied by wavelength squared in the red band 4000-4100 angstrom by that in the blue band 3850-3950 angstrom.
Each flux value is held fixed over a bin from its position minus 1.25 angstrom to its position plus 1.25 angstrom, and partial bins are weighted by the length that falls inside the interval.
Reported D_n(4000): 1.08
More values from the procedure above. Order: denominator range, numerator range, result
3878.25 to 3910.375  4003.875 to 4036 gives 1.02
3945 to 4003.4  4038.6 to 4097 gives 1.10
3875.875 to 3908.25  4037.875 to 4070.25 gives 1.13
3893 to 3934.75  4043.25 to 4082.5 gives 1.12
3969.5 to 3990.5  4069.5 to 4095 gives 1.17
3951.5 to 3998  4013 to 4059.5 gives 1.09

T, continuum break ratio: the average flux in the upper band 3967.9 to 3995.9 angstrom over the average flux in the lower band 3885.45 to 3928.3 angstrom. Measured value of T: 0.9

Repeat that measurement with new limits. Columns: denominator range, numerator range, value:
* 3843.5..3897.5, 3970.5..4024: 0.94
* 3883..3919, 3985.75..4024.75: 0.99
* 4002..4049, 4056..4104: 1.02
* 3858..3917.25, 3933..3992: 0.91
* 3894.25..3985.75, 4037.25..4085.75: 1.06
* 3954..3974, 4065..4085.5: 1.06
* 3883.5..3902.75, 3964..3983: 0.92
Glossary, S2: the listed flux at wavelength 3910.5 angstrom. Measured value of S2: 4.053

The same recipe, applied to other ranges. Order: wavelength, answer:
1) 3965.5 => 2.728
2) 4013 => 3.407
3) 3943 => 3.324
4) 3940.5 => 3.053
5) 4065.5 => 3.859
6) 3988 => 3.15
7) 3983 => 3.549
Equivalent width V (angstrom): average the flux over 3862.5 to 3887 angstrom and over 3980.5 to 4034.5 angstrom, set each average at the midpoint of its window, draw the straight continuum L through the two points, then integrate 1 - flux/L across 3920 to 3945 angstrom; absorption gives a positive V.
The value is 2.2 angstrom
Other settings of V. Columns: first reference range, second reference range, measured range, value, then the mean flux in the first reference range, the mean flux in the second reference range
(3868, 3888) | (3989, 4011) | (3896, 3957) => 4.0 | 3.66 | 3.52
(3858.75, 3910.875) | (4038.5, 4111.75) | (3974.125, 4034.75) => 3.0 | 3.54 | 3.49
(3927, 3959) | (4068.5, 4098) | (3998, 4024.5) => -1.2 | 3.28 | 3.42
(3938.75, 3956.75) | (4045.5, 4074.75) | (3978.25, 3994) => 0.6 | 3.36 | 3.55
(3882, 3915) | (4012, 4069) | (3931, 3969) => 2.2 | 3.48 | 3.44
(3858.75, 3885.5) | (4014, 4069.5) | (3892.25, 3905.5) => 1.2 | 3.63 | 3.44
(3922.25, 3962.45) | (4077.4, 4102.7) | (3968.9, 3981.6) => 1.3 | 3.33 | 3.36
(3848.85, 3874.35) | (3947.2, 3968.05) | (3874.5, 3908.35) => 1.0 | 3.61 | 3.35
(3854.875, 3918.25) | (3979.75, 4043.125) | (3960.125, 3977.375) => 1.4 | 3.53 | 3.38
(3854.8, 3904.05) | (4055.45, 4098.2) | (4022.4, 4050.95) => 0.5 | 3.48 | 3.44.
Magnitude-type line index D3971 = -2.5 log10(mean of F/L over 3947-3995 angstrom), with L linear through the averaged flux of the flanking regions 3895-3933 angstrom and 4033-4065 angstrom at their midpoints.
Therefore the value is 0.07 mag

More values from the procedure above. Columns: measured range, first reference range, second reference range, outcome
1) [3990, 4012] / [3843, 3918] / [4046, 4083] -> 0.003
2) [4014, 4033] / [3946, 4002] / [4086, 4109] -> 0.026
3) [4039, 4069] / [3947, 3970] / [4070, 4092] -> -0.044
